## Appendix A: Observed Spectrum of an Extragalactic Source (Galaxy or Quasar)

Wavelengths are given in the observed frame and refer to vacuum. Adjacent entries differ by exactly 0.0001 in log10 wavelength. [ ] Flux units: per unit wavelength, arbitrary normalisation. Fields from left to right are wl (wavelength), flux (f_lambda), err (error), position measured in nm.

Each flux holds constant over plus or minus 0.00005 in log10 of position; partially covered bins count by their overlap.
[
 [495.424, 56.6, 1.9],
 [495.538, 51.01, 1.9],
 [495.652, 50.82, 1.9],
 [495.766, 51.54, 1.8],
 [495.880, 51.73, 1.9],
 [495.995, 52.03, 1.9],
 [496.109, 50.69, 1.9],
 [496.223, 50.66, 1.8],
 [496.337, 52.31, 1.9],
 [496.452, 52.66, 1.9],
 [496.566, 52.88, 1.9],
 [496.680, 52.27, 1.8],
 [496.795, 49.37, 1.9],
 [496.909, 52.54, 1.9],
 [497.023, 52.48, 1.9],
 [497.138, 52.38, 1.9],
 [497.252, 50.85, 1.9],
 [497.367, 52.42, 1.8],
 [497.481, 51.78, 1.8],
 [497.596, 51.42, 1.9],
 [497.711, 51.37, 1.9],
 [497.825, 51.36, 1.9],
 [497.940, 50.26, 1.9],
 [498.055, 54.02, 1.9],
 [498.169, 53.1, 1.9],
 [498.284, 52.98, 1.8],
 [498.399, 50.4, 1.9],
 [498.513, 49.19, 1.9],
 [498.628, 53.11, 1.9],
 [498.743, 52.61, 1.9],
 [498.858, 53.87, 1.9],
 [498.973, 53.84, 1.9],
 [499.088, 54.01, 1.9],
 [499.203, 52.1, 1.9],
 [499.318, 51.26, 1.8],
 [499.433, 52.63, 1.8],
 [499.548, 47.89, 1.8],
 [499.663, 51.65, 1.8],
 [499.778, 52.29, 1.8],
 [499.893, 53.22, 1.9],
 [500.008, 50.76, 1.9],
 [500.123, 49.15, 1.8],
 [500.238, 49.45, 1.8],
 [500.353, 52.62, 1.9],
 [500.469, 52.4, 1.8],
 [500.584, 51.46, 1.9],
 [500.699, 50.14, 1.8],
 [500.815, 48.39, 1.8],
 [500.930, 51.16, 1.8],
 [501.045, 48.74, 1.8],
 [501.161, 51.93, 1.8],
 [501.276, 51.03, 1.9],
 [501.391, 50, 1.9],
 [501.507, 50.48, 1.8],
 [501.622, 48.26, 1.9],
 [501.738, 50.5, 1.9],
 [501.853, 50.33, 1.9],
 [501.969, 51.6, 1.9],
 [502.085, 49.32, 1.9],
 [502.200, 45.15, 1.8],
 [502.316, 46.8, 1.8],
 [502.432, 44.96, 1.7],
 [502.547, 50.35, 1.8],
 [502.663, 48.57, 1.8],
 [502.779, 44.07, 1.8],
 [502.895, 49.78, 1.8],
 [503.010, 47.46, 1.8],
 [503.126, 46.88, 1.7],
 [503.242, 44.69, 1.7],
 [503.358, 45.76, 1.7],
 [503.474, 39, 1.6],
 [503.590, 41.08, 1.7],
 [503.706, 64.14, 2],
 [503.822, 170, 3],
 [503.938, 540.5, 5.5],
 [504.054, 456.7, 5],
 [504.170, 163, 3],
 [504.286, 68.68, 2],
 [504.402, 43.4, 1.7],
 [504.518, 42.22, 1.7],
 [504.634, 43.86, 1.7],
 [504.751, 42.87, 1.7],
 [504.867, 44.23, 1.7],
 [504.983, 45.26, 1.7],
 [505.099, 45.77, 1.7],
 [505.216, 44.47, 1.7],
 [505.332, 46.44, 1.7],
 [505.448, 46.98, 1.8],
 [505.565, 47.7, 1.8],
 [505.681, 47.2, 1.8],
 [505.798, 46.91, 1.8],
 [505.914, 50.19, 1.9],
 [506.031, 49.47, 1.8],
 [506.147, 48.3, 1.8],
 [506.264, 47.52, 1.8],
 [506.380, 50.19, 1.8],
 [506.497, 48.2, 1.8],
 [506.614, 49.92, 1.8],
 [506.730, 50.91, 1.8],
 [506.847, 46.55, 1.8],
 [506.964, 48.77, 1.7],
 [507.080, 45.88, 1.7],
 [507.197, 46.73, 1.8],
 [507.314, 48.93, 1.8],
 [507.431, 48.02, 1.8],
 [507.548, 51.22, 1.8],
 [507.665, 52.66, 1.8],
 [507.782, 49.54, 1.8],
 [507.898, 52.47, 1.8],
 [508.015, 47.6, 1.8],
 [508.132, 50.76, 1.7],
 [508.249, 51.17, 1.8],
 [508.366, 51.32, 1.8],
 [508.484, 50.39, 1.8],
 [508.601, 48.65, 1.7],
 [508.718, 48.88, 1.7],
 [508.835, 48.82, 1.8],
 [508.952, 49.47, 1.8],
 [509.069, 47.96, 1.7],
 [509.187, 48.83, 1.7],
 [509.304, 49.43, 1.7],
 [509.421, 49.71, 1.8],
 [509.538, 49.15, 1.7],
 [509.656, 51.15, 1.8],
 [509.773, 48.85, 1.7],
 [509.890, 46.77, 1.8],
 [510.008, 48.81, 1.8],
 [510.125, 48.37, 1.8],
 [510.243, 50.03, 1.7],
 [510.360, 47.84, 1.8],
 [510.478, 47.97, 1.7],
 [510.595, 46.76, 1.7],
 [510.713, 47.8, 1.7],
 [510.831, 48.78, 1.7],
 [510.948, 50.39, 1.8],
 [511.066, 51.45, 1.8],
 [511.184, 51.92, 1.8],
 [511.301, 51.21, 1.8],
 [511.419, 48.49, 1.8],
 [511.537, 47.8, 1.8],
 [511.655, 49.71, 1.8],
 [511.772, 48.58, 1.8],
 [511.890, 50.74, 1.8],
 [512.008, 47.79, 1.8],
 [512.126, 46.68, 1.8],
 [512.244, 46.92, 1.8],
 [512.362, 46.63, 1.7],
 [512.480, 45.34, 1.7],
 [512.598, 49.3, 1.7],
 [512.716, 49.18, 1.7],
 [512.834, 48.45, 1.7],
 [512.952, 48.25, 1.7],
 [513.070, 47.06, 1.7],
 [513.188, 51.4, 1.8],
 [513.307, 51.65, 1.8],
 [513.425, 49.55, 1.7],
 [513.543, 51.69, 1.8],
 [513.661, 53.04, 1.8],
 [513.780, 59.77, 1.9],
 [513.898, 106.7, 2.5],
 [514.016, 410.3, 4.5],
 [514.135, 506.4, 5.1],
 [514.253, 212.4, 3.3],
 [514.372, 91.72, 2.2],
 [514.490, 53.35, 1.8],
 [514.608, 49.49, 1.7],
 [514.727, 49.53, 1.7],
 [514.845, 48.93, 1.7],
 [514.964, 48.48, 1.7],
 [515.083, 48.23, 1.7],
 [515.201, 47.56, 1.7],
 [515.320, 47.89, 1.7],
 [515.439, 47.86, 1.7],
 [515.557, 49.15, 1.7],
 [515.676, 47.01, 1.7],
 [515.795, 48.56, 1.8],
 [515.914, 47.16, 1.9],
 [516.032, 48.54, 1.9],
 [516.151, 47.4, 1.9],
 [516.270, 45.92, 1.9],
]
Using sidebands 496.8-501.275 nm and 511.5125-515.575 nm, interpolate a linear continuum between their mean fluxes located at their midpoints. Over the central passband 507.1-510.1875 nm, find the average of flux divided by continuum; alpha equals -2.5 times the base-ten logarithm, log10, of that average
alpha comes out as 0.39 mag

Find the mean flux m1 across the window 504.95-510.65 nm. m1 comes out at 48.7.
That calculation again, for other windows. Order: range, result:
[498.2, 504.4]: 71.4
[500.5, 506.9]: 68.9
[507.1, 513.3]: 49.1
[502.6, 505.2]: 98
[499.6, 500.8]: 51.2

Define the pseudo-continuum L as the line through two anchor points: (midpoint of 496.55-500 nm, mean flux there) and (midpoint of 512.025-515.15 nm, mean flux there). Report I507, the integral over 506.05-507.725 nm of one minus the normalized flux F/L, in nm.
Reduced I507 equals 0.563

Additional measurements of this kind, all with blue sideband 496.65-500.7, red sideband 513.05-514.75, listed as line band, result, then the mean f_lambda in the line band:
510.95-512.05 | 0.62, 49.8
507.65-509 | 0.67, 50.1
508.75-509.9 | 0.61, 49.1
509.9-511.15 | 0.69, 48.8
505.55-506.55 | 0.45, 48.4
